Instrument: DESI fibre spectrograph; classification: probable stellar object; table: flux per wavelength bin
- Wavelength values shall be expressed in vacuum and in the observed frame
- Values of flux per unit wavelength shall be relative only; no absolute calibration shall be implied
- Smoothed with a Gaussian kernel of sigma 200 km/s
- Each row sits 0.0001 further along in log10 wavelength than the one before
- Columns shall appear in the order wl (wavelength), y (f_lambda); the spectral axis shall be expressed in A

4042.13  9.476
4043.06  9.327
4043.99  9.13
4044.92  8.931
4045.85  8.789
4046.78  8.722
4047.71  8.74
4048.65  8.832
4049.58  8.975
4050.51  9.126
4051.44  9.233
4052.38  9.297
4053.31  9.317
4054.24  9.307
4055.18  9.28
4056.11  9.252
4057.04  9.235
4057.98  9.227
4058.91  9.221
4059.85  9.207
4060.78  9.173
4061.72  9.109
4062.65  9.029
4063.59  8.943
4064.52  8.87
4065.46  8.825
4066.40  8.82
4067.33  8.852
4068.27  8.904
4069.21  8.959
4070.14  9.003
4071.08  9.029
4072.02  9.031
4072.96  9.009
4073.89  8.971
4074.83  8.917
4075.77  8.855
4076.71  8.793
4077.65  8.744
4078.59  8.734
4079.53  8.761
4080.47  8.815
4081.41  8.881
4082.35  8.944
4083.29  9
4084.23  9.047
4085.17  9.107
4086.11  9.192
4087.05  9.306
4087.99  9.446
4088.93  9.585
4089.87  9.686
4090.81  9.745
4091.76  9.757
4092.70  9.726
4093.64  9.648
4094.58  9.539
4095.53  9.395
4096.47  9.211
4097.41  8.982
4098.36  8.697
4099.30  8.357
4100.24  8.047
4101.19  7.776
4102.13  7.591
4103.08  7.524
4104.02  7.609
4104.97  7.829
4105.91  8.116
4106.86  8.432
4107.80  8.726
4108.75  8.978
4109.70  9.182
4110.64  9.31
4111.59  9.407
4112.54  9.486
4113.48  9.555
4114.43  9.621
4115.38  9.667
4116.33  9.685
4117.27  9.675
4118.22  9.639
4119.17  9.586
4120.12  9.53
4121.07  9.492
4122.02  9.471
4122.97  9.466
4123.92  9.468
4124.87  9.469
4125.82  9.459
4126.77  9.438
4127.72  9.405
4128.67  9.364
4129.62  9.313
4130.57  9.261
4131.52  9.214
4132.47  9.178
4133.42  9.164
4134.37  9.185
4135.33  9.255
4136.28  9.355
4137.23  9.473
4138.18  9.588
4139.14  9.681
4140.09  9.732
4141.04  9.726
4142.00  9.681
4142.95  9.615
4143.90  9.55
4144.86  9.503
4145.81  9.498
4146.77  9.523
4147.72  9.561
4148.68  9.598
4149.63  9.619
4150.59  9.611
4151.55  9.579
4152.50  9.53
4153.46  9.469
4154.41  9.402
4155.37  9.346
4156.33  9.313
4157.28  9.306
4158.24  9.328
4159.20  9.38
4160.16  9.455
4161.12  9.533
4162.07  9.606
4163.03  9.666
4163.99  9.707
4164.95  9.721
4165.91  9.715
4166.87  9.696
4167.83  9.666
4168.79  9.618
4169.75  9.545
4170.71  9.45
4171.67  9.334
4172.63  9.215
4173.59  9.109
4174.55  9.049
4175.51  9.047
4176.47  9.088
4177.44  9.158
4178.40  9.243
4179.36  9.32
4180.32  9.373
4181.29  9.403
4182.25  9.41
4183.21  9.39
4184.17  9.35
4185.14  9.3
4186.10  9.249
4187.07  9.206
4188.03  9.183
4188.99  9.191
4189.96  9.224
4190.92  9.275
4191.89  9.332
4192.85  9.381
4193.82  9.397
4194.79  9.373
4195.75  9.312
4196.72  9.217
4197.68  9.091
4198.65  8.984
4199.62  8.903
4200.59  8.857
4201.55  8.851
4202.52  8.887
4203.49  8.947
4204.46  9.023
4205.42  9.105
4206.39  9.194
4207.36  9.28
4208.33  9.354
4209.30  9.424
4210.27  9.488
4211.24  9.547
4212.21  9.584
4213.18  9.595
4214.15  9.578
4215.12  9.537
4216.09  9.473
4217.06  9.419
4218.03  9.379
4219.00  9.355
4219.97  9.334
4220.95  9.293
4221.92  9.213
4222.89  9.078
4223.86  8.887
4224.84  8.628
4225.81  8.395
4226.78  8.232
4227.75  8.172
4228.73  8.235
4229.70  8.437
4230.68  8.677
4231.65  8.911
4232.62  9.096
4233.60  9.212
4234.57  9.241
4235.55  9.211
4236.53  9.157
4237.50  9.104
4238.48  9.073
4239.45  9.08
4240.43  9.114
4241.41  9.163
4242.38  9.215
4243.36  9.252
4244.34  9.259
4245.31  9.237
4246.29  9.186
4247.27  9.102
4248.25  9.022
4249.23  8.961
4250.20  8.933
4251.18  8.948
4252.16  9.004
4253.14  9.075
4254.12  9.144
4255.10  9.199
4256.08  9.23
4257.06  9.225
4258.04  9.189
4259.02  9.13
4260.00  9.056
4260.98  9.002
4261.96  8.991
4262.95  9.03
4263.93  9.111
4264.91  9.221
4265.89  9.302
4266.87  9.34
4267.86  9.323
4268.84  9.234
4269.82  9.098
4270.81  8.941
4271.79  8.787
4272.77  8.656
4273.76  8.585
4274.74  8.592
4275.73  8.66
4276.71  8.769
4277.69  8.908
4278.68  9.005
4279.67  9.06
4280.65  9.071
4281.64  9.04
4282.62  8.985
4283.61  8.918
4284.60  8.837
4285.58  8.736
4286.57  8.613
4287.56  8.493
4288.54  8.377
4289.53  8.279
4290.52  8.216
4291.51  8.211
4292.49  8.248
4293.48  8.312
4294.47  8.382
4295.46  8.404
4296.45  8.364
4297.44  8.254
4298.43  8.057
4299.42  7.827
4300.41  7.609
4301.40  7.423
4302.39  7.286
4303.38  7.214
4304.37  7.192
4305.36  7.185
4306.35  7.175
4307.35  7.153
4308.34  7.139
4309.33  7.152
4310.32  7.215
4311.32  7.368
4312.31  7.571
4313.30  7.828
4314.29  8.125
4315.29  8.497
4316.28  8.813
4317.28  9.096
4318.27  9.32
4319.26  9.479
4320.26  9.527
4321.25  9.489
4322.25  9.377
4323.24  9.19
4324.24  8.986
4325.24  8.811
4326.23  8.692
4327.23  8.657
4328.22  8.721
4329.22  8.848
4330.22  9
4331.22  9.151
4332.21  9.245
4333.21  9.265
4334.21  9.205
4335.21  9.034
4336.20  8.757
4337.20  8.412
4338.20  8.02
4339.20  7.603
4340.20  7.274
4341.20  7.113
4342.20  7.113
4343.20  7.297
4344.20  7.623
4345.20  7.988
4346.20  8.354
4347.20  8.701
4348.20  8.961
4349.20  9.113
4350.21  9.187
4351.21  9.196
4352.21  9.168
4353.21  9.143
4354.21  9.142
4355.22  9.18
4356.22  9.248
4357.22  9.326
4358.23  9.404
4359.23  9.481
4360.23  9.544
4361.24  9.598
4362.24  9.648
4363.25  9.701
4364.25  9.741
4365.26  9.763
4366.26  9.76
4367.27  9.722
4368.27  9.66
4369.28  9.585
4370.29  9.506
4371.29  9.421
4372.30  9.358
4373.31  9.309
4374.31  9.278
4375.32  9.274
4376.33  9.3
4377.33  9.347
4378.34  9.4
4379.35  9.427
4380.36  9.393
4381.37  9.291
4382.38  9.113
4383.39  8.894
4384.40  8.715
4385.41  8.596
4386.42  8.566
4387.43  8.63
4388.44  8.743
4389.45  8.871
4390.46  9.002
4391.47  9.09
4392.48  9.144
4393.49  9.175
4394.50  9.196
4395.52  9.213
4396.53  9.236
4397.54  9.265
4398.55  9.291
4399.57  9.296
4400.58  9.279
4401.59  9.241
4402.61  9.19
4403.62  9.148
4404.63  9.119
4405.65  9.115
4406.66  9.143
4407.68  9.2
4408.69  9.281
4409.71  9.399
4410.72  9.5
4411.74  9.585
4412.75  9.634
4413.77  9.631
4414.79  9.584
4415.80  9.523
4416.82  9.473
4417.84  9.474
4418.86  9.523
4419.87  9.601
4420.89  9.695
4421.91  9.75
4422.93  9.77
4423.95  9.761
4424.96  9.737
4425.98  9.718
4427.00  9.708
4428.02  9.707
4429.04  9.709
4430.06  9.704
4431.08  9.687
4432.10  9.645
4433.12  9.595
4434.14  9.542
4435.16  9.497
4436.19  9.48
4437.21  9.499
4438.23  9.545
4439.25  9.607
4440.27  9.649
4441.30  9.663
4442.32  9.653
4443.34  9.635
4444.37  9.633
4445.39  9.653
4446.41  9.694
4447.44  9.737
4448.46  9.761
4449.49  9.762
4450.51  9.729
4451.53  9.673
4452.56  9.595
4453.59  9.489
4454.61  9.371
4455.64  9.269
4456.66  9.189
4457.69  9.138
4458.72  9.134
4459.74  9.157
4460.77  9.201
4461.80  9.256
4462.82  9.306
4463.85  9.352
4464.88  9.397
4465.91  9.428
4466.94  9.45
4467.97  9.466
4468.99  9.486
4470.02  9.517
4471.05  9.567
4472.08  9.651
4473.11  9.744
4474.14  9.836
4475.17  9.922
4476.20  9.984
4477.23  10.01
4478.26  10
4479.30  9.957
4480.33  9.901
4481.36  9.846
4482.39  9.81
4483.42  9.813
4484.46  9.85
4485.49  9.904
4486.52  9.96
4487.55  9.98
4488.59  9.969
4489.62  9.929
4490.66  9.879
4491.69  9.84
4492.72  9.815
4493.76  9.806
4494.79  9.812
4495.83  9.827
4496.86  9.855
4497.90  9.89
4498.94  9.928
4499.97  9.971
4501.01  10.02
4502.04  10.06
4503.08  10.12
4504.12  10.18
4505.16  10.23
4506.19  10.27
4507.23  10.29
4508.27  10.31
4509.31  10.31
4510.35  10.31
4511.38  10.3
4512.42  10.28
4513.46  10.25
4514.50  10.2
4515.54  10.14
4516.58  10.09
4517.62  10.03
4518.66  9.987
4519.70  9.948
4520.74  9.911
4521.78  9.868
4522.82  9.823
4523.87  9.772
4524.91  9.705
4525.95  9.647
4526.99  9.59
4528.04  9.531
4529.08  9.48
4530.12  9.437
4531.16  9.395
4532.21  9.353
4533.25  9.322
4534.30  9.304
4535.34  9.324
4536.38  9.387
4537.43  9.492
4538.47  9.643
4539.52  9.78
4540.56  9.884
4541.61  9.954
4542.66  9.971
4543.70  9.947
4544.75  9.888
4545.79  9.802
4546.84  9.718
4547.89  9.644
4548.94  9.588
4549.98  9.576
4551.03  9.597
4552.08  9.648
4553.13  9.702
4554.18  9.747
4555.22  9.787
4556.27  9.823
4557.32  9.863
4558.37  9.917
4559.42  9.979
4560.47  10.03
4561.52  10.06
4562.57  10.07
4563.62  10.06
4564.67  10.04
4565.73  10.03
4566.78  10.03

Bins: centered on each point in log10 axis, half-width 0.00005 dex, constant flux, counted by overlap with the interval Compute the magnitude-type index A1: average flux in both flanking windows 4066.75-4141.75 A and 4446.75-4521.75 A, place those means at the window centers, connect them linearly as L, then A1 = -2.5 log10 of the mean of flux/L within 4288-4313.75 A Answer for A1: 0.22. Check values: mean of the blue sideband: 9.13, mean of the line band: 7.75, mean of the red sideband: 9.81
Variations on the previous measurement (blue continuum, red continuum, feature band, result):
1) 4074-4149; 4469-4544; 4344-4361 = 0.07 mag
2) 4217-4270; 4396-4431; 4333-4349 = 0.14 mag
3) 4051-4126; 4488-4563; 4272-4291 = 0.08 mag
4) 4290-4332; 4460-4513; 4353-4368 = -0.09 mag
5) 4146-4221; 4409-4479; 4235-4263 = 0.03 mag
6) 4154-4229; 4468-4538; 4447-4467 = 0.04 mag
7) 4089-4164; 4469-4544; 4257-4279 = 0.06 mag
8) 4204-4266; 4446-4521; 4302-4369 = 0.09 mag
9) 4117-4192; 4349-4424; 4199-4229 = 0.03 mag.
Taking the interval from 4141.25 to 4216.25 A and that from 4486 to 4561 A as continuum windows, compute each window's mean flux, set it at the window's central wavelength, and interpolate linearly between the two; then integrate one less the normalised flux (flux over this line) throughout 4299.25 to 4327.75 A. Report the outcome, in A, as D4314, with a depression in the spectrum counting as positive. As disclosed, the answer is 4.2 A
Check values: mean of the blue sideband 9.37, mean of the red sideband 9.86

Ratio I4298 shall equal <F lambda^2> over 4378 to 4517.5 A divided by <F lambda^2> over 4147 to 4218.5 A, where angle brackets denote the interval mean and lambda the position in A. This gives 1.2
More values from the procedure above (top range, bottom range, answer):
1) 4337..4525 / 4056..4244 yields 1.18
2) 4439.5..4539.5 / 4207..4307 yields 1.23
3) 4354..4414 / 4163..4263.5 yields 1.10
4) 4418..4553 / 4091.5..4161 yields 1.24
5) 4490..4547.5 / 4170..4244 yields 1.24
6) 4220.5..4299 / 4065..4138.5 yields 1.05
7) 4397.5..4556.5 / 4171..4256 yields 1.20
